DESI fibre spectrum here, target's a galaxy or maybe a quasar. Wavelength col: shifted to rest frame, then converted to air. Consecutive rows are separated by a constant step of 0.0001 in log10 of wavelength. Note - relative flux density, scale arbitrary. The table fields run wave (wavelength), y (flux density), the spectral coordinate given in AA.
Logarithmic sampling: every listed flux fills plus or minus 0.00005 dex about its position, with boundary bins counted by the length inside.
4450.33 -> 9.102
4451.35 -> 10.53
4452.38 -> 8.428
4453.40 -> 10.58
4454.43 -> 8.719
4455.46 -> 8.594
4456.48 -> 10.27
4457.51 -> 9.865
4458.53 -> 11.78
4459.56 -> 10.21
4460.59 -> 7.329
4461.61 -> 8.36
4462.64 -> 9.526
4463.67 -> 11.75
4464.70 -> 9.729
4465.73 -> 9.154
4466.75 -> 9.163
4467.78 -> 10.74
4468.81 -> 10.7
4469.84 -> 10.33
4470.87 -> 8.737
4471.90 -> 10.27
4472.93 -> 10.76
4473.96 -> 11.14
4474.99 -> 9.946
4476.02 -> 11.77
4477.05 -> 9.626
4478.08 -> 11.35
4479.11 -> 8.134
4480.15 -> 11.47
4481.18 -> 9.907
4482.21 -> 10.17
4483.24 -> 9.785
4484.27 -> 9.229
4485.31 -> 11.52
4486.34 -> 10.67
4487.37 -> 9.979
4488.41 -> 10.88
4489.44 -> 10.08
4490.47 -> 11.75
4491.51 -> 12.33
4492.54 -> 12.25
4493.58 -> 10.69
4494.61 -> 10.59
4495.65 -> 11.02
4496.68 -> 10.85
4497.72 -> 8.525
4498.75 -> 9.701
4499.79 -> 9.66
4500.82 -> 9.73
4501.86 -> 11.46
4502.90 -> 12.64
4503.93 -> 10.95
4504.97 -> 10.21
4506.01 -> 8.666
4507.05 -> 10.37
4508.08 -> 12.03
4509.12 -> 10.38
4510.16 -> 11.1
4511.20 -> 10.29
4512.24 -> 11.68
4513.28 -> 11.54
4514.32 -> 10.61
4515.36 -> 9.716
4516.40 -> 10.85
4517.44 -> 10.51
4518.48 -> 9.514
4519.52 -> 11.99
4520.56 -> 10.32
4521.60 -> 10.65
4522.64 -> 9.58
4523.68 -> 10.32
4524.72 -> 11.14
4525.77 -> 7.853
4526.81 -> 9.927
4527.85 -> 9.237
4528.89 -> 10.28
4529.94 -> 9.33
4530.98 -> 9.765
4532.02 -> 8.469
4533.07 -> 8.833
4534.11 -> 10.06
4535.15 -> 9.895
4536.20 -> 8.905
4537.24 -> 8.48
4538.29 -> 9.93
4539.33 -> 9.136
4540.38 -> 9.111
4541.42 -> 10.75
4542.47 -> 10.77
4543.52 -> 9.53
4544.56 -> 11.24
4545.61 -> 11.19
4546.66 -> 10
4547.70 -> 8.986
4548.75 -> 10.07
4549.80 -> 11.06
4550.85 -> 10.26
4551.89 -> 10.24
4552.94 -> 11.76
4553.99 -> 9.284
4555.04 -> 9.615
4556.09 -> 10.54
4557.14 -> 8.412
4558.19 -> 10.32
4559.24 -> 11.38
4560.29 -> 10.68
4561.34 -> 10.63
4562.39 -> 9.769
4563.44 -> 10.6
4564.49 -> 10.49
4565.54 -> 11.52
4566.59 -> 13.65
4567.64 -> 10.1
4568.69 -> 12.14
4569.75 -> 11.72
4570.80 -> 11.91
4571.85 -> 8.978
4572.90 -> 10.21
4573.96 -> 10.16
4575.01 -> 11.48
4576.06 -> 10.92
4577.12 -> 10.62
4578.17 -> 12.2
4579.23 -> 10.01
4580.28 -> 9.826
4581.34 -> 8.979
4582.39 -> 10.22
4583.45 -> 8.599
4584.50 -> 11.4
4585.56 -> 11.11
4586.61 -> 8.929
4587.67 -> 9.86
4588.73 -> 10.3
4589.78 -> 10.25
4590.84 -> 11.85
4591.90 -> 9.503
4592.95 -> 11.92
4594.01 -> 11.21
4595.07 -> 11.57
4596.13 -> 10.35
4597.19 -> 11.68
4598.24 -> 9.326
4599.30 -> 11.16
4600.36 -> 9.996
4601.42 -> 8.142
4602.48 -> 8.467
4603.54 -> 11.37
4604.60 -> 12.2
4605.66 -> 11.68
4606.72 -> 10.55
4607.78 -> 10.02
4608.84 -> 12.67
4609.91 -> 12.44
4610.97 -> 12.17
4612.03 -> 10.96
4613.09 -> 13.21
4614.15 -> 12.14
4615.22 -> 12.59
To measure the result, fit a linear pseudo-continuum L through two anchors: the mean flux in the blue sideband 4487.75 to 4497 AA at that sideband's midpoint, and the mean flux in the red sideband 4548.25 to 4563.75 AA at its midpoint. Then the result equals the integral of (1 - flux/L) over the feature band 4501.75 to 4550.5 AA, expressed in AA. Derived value 2.35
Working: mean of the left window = 11.1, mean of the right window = 10.3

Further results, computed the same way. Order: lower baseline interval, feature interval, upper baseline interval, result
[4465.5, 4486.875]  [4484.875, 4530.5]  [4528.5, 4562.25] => -1.9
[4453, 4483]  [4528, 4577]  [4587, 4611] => 1.1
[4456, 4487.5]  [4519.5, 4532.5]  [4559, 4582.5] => 0.8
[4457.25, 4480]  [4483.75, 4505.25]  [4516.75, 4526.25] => -1.2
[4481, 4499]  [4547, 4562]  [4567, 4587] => 0.5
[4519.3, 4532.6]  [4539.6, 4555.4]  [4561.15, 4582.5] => 0.1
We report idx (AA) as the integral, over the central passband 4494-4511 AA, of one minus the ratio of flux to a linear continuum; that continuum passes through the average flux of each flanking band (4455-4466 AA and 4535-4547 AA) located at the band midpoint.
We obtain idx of -1.2 AA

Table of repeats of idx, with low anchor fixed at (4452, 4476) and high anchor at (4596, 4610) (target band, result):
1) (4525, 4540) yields 1.4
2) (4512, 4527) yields -0.3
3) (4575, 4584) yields 0.2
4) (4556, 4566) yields 0.0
